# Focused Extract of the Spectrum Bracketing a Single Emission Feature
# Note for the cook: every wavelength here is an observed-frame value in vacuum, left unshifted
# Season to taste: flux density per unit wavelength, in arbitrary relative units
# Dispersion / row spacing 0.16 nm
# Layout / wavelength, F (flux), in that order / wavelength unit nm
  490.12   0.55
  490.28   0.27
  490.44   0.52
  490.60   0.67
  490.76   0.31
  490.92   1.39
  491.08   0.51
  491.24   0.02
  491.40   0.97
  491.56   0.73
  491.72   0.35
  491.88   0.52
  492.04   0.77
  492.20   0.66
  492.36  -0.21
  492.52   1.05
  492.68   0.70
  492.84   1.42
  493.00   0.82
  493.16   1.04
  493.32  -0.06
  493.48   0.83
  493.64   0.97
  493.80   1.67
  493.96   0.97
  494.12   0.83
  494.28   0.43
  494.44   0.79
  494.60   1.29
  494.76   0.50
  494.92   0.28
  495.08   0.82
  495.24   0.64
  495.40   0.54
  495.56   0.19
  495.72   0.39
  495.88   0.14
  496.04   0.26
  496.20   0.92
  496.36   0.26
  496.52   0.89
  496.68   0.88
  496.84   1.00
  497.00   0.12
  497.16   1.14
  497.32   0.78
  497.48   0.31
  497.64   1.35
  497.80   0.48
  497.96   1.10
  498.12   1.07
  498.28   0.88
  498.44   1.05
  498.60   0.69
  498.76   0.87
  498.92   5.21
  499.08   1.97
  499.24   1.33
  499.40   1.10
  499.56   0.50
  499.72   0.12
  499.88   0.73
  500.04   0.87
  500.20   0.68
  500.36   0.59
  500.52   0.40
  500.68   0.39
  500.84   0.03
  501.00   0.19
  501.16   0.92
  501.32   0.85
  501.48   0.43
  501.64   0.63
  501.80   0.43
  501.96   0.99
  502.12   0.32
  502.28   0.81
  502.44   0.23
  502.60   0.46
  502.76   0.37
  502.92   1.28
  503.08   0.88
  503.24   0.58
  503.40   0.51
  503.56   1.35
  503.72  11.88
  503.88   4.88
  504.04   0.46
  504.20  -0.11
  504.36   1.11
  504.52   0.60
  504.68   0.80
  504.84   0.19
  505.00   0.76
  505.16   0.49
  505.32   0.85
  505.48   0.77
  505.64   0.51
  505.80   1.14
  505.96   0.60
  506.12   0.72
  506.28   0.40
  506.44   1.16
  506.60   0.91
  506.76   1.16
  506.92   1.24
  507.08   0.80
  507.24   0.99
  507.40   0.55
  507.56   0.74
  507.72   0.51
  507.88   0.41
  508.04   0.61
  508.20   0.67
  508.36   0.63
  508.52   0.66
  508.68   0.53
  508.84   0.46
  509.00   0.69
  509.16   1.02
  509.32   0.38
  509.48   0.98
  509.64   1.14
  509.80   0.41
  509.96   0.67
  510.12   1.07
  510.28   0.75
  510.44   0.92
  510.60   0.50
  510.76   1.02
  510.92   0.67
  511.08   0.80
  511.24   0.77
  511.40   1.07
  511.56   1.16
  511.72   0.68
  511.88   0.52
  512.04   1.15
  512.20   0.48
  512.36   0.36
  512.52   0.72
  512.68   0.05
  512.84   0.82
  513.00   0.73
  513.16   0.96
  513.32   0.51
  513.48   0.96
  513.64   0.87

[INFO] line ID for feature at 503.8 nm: [O III]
